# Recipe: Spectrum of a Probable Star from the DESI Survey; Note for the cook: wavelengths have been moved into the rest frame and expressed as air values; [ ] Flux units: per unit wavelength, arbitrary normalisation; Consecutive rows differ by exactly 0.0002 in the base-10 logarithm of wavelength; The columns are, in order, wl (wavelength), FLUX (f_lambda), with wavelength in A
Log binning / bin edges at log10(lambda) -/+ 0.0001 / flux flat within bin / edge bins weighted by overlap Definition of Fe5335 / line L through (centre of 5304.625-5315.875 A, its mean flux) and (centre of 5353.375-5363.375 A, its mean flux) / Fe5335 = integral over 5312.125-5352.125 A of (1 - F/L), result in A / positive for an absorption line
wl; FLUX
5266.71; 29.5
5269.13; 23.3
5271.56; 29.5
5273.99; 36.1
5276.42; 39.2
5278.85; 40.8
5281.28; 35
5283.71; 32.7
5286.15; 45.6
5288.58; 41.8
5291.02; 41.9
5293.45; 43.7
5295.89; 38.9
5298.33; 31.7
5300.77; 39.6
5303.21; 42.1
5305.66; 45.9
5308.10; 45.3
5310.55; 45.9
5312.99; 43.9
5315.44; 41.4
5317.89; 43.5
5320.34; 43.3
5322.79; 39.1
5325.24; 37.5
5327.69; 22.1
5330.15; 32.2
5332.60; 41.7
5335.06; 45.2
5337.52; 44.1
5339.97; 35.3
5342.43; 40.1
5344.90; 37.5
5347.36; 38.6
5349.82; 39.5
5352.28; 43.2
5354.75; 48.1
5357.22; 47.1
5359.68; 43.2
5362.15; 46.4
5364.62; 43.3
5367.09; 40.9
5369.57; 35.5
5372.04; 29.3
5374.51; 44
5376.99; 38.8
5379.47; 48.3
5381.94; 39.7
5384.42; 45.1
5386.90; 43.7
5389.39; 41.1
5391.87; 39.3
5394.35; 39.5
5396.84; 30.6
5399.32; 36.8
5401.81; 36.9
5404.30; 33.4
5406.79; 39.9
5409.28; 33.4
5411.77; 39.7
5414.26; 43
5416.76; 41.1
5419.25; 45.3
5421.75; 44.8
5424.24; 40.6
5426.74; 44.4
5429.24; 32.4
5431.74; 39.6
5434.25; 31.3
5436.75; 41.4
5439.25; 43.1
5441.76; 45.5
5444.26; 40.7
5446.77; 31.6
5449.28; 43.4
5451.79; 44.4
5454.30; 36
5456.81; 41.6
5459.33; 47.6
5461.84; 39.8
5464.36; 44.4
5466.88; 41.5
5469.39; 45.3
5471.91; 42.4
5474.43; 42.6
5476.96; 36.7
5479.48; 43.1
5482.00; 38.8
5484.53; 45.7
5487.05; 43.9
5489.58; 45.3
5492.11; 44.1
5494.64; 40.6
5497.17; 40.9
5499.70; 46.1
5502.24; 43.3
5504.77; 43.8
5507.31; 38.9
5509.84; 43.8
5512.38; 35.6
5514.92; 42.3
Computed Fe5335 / 5.5 A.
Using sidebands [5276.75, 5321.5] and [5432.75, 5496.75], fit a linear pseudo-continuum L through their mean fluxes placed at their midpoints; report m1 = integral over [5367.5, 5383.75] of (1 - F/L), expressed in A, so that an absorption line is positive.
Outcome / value 0.73 A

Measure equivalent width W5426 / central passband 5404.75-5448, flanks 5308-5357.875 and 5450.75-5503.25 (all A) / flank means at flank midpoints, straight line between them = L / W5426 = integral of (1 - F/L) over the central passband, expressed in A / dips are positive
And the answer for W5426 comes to 2.2 A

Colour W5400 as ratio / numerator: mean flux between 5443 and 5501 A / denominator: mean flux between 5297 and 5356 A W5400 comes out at 1.0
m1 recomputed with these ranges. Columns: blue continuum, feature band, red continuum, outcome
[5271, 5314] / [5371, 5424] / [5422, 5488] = 1.3 A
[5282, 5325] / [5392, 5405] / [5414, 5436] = 1.5 A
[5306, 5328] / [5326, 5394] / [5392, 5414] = -2.7 A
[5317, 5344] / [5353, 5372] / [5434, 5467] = -1.7 A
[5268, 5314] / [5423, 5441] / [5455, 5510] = 1.1 A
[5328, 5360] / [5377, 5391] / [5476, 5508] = -0.7 A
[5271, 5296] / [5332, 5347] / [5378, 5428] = -0.4 A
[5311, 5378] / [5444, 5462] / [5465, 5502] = 0.6 A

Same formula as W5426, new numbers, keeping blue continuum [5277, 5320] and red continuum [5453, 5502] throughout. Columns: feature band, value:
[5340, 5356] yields 0.3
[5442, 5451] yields 0.6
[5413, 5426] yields -0.3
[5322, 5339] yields 1.7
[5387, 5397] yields 0.7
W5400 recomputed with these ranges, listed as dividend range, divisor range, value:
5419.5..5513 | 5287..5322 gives 0.99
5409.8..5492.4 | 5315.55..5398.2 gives 1.03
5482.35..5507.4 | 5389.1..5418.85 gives 1.14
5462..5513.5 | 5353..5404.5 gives 1.04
